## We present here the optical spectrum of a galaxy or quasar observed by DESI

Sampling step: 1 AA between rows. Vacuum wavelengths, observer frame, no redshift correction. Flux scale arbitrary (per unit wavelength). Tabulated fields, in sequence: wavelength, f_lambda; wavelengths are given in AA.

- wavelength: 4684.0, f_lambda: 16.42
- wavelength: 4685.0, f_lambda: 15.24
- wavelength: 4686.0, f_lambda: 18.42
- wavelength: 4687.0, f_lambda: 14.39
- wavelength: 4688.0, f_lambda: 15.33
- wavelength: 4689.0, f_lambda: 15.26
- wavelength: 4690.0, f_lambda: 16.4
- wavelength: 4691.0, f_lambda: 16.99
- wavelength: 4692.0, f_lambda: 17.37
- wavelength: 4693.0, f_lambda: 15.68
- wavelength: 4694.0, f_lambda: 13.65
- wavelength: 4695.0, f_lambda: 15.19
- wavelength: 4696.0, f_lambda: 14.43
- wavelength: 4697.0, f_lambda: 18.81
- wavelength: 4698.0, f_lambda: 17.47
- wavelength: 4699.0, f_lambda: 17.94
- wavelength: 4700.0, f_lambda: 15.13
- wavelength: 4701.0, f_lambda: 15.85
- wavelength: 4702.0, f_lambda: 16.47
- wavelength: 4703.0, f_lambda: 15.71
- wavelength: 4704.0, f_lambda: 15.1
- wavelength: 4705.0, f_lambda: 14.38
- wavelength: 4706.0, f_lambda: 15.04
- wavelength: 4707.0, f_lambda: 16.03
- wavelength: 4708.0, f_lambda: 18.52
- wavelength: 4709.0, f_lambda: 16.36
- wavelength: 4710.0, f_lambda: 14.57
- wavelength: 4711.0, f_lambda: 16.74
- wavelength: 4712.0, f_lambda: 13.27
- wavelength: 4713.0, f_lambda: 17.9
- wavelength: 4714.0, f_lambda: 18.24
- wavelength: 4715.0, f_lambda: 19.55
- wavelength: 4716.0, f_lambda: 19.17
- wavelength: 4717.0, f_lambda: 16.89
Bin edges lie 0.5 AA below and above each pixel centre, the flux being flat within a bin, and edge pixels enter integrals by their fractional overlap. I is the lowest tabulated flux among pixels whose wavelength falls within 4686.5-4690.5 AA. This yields 14.39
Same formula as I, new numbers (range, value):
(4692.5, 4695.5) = 13.65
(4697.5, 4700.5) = 15.13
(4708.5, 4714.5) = 13.27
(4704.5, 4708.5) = 14.38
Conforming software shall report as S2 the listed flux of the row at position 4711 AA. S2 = 16.74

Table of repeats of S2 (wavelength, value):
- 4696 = 14.43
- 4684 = 16.42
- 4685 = 15.24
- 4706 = 15.04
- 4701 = 15.85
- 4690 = 16.4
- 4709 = 16.36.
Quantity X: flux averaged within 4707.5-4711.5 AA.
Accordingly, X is 16.5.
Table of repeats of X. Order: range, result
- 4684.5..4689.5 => 15.7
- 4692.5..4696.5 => 14.7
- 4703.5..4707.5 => 15.1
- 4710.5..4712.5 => 15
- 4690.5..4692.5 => 17.2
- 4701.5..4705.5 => 15.4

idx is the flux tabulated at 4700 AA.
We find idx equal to 15.13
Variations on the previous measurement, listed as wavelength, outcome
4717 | 16.89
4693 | 15.68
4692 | 17.37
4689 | 15.26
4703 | 15.71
